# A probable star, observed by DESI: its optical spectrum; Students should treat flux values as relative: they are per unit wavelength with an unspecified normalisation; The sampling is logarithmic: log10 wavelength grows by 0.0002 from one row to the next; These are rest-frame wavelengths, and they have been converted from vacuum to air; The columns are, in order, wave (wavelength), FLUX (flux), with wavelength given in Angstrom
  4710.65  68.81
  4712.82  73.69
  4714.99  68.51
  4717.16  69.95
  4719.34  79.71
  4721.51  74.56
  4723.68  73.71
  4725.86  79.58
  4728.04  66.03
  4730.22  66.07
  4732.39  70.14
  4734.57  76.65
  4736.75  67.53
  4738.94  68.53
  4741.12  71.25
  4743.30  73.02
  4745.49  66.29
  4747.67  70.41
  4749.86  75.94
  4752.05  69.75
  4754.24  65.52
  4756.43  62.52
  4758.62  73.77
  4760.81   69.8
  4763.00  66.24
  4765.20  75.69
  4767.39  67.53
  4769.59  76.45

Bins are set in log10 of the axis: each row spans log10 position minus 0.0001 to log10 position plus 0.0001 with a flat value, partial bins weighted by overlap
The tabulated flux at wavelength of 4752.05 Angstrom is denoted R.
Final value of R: 69.75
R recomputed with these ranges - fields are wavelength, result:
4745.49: 66.29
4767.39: 67.53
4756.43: 62.52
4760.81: 69.8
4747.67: 70.41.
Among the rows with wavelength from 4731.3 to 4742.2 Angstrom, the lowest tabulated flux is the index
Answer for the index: 67.53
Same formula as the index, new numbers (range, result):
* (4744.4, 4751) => 66.29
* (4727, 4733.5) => 66.03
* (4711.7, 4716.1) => 68.51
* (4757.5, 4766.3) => 66.24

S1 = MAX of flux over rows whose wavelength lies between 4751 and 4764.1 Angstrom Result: 73.77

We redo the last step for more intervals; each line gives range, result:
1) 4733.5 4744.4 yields 76.65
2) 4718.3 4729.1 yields 79.71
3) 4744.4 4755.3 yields 75.94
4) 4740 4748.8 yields 73.02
